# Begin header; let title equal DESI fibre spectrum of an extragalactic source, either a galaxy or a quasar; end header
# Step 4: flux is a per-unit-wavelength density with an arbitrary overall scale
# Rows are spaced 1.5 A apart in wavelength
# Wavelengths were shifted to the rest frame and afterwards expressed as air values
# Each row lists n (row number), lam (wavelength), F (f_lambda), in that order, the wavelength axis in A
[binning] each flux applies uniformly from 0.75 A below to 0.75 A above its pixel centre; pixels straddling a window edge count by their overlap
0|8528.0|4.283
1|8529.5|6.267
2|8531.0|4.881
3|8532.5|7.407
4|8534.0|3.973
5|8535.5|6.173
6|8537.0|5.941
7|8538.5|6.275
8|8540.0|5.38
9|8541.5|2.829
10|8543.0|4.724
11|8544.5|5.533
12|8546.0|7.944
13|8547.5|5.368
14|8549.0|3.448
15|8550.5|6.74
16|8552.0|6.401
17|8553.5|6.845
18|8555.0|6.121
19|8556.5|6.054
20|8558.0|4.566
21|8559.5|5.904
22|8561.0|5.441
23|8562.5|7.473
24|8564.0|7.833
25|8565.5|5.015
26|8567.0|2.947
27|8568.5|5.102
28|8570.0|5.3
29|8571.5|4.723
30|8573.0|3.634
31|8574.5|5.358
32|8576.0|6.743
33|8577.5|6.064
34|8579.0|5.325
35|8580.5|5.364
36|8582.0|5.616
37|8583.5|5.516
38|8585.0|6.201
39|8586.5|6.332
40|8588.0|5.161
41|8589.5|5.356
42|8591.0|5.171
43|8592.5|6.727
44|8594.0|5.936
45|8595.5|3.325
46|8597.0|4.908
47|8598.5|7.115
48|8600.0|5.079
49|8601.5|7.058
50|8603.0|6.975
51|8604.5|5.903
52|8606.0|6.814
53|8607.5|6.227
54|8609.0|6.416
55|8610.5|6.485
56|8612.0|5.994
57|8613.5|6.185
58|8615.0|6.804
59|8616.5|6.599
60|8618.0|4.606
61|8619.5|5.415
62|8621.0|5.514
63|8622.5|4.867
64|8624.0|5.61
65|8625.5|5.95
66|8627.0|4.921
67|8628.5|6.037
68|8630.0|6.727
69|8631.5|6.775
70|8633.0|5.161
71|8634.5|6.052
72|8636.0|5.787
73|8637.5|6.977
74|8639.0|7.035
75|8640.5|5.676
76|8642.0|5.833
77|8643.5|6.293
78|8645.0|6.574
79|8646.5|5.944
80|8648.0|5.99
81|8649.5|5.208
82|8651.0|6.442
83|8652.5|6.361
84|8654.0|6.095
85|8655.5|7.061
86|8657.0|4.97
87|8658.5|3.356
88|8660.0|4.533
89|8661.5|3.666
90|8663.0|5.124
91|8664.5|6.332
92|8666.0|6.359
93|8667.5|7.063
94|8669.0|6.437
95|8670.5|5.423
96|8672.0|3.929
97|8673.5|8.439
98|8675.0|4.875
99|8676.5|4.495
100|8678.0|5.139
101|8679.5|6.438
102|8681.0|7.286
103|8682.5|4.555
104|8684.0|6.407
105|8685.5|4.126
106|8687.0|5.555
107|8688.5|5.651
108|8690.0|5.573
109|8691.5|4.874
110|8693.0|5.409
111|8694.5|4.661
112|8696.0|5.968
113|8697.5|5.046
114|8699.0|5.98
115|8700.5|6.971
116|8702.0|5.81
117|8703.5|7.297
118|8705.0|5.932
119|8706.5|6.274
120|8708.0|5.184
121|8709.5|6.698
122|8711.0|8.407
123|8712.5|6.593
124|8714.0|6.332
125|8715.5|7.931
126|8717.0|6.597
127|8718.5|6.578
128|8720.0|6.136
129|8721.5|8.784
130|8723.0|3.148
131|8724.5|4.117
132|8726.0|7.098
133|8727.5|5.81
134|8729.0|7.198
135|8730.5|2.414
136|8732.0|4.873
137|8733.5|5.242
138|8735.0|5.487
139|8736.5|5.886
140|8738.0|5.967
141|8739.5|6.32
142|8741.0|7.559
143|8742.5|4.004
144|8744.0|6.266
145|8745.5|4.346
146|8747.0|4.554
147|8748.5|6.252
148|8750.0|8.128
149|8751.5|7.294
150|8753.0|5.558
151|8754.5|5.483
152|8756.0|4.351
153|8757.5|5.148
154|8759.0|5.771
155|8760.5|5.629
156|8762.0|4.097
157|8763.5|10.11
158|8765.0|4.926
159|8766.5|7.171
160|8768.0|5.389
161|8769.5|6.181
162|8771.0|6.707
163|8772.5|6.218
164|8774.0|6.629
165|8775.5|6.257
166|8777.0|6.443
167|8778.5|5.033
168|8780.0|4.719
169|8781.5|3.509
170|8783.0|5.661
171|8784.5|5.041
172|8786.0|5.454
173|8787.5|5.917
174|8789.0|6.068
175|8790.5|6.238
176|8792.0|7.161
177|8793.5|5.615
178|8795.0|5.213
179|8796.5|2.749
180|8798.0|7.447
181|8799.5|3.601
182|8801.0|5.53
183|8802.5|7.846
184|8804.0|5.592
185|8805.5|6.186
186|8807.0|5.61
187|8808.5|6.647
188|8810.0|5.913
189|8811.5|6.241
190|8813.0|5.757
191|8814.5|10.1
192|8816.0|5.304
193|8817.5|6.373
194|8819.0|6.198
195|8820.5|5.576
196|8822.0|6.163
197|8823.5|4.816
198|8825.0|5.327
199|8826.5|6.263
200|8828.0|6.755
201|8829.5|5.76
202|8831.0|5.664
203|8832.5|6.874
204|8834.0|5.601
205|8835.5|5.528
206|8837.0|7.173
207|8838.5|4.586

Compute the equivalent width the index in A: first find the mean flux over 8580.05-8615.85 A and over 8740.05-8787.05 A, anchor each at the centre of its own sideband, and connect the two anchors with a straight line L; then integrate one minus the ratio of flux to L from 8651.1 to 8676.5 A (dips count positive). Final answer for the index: 1.2 A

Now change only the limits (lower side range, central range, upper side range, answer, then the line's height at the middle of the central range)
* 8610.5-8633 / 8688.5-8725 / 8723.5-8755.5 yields -2.4 A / 5.73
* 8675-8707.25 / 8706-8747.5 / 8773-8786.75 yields -2.6 A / 5.57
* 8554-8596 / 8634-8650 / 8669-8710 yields -1.4 A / 5.64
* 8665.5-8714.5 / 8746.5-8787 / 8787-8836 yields 0.8 A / 5.96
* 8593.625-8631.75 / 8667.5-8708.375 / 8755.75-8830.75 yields 1.3 A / 5.91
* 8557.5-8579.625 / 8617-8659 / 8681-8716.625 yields -0.8 A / 5.74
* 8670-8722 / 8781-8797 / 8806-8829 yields 2.0 A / 6.16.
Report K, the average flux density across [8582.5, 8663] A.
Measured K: 5.84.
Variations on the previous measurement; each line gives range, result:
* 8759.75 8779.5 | 6.2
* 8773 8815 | 5.84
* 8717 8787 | 5.77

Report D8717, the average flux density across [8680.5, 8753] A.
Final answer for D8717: 5.92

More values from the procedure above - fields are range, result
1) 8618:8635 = 5.68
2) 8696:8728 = 6.32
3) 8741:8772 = 5.91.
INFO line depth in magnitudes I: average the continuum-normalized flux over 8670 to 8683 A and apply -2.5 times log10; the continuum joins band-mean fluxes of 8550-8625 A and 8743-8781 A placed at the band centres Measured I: 0.038 mag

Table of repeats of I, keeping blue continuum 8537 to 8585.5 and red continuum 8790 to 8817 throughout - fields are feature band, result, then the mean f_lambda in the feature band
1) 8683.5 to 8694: 0.094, 5.33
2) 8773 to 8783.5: 0.097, 5.48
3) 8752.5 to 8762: 0.142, 5.22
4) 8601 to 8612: -0.153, 6.5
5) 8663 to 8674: -0.070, 6.16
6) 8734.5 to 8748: 0.057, 5.61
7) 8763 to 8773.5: -0.107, 6.59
